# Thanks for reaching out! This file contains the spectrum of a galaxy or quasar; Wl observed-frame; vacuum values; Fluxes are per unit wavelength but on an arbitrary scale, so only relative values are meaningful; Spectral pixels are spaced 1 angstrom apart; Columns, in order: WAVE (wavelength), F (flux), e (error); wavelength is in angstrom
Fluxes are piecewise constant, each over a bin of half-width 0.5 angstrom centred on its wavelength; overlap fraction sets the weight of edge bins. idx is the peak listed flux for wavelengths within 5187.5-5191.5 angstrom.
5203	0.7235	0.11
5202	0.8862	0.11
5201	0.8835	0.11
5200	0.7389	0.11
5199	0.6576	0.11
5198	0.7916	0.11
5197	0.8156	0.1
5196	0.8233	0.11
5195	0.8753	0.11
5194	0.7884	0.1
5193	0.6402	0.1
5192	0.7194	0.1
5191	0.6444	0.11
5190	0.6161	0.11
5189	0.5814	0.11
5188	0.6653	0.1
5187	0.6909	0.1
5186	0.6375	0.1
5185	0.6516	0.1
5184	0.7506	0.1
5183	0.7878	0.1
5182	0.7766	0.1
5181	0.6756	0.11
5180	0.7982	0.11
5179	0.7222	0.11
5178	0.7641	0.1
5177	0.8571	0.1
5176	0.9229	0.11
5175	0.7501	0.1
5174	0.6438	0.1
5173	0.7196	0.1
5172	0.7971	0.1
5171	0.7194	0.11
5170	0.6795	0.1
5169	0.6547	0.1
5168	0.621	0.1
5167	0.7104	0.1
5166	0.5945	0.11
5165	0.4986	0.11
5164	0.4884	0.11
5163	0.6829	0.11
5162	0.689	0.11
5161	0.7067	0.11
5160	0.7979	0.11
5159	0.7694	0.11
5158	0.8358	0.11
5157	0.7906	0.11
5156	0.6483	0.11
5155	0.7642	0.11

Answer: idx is 0.6653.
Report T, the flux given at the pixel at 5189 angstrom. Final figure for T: 0.5814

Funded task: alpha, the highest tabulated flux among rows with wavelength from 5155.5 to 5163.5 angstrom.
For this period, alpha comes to 0.8358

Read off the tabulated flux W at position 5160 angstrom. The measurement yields 0.7979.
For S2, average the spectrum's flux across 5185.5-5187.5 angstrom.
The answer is 0.664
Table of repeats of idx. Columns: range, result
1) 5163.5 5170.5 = 0.7104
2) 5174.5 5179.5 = 0.9229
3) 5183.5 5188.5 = 0.7506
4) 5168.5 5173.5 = 0.7971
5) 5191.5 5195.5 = 0.8753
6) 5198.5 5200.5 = 0.7389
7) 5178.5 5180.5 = 0.7982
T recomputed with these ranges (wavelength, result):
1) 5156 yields 0.6483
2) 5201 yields 0.8835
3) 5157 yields 0.7906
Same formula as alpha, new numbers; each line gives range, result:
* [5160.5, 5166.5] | 0.7067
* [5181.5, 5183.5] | 0.7878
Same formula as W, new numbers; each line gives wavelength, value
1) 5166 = 0.5945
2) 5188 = 0.6653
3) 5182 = 0.7766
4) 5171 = 0.7194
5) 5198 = 0.7916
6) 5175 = 0.7501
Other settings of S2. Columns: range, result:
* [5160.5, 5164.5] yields 0.642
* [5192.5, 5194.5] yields 0.714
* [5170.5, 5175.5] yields 0.726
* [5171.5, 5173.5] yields 0.758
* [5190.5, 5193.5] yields 0.668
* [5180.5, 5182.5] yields 0.726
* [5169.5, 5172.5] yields 0.732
